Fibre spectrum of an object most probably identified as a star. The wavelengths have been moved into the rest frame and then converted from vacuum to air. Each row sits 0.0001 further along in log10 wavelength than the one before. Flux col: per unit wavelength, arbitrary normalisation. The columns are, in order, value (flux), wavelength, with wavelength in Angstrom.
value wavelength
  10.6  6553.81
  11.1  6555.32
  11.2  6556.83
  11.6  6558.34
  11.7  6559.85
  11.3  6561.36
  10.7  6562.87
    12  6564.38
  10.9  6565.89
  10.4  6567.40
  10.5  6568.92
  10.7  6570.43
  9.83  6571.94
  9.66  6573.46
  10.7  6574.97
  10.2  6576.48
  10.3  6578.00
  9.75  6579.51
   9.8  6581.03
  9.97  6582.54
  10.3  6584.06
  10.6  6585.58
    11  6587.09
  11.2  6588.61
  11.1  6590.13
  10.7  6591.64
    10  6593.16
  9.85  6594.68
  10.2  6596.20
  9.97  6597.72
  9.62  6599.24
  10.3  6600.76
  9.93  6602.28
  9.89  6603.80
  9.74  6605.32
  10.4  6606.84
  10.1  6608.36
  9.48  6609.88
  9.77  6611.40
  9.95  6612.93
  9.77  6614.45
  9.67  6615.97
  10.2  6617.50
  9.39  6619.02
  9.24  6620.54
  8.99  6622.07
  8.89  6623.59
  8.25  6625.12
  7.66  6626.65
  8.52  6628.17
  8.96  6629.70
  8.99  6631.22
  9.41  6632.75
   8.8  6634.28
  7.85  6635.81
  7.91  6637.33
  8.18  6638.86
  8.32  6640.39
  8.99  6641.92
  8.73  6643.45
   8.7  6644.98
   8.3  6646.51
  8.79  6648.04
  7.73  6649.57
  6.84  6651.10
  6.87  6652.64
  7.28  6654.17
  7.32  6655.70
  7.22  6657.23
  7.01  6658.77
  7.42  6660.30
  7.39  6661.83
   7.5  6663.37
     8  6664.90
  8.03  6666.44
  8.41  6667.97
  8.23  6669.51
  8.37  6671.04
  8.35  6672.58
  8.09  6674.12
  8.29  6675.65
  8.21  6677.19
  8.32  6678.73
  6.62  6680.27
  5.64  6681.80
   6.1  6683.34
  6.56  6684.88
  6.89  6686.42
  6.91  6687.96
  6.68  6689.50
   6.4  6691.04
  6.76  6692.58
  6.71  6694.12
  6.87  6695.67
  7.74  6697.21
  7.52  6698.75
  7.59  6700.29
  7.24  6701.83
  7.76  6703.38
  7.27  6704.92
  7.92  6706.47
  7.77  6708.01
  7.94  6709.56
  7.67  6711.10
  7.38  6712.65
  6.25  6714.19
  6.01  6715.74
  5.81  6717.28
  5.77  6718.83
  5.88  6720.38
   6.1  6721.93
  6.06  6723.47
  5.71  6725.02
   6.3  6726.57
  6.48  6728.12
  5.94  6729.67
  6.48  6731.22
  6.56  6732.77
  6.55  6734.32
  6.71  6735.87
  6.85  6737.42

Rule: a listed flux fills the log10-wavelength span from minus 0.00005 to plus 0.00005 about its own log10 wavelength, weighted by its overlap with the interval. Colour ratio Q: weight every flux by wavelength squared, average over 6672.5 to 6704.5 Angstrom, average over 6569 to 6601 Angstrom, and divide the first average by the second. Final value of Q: 0.72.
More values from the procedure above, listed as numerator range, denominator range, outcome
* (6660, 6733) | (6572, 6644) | 0.76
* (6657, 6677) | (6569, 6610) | 0.79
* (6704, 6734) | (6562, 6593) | 0.66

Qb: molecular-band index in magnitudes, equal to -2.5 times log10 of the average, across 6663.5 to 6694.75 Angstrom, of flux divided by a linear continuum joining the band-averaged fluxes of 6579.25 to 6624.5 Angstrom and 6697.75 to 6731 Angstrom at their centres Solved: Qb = 0.06 mag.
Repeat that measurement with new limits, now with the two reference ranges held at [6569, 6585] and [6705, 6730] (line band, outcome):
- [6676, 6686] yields 0.083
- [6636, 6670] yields 0.048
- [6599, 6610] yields -0.060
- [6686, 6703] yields 0.018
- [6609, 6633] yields -0.019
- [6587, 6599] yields -0.074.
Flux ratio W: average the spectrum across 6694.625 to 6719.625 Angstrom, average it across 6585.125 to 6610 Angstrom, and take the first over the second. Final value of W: 0.70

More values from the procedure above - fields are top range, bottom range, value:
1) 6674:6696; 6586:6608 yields 0.68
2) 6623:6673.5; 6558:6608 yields 0.78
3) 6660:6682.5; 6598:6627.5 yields 0.82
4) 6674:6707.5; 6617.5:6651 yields 0.83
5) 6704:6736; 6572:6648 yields 0.69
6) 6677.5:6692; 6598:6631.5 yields 0.71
